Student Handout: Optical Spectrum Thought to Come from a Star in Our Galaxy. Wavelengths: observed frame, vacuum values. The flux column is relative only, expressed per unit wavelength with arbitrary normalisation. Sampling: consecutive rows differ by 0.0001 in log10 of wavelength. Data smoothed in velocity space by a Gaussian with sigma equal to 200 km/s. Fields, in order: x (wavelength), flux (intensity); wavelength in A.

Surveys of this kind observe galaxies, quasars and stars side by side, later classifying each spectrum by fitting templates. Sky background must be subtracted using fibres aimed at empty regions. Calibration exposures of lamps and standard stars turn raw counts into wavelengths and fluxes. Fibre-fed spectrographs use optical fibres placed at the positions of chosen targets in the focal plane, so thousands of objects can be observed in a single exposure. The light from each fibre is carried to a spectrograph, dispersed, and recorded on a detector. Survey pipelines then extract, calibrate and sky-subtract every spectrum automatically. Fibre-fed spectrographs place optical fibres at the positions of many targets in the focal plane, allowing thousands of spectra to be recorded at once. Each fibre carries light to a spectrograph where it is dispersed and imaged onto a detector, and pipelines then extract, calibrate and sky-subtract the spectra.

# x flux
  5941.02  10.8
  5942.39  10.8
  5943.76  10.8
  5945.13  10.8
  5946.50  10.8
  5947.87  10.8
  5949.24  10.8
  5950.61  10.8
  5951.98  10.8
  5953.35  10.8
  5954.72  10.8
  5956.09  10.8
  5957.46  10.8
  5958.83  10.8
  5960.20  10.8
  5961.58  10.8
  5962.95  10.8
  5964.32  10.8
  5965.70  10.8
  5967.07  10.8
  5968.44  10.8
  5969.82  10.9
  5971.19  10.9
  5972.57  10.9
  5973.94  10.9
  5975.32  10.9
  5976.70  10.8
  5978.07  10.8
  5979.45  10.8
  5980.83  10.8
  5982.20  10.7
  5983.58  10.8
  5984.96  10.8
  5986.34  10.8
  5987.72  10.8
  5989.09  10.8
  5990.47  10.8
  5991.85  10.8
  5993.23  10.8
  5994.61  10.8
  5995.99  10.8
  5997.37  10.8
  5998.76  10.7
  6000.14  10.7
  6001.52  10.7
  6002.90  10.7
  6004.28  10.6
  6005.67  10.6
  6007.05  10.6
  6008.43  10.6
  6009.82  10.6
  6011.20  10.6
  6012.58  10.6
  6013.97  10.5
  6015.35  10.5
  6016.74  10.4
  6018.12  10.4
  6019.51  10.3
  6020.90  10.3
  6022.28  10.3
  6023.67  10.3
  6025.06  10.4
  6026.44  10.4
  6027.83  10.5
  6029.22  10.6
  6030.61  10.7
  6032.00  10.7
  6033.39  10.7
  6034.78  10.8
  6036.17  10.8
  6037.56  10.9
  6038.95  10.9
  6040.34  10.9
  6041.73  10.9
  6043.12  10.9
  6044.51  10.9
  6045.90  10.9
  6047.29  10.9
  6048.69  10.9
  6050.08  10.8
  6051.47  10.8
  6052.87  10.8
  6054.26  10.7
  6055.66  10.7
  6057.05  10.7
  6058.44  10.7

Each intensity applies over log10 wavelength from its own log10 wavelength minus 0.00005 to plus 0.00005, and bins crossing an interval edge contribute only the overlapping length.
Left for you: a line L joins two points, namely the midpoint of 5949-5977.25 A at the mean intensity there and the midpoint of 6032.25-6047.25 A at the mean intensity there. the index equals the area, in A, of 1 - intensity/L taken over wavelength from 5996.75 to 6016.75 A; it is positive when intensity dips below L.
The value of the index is 0.42 A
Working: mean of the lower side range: 10.8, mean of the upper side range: 10.9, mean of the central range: 10.6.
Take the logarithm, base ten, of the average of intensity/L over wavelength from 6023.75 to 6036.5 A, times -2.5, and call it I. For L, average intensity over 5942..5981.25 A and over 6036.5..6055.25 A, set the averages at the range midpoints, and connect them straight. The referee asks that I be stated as 0.03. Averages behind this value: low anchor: 10.8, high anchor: 10.9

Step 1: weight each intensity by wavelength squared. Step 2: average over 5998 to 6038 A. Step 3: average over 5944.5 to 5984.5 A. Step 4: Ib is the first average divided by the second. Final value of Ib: 0.99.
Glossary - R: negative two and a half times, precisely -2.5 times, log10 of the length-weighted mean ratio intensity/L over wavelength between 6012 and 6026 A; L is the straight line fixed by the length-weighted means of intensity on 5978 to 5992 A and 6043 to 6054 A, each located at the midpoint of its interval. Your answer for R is 0.04 mag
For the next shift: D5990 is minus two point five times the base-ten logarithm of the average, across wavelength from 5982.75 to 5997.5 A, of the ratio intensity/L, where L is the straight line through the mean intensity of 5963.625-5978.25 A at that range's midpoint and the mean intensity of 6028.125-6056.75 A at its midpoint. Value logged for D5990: 0.00 mag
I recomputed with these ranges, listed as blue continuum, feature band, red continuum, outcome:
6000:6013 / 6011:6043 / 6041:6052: 0.02 mag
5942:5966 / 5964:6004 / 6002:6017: -0.01 mag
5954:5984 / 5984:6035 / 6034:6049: 0.02 mag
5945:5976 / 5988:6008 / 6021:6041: 0.00 mag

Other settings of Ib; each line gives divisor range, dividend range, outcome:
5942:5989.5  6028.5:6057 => 1.03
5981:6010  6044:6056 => 1.03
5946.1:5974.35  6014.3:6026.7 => 0.98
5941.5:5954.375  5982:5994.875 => 1.01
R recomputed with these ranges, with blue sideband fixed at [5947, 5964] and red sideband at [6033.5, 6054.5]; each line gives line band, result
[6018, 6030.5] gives 0.05 mag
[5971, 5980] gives 0.00 mag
